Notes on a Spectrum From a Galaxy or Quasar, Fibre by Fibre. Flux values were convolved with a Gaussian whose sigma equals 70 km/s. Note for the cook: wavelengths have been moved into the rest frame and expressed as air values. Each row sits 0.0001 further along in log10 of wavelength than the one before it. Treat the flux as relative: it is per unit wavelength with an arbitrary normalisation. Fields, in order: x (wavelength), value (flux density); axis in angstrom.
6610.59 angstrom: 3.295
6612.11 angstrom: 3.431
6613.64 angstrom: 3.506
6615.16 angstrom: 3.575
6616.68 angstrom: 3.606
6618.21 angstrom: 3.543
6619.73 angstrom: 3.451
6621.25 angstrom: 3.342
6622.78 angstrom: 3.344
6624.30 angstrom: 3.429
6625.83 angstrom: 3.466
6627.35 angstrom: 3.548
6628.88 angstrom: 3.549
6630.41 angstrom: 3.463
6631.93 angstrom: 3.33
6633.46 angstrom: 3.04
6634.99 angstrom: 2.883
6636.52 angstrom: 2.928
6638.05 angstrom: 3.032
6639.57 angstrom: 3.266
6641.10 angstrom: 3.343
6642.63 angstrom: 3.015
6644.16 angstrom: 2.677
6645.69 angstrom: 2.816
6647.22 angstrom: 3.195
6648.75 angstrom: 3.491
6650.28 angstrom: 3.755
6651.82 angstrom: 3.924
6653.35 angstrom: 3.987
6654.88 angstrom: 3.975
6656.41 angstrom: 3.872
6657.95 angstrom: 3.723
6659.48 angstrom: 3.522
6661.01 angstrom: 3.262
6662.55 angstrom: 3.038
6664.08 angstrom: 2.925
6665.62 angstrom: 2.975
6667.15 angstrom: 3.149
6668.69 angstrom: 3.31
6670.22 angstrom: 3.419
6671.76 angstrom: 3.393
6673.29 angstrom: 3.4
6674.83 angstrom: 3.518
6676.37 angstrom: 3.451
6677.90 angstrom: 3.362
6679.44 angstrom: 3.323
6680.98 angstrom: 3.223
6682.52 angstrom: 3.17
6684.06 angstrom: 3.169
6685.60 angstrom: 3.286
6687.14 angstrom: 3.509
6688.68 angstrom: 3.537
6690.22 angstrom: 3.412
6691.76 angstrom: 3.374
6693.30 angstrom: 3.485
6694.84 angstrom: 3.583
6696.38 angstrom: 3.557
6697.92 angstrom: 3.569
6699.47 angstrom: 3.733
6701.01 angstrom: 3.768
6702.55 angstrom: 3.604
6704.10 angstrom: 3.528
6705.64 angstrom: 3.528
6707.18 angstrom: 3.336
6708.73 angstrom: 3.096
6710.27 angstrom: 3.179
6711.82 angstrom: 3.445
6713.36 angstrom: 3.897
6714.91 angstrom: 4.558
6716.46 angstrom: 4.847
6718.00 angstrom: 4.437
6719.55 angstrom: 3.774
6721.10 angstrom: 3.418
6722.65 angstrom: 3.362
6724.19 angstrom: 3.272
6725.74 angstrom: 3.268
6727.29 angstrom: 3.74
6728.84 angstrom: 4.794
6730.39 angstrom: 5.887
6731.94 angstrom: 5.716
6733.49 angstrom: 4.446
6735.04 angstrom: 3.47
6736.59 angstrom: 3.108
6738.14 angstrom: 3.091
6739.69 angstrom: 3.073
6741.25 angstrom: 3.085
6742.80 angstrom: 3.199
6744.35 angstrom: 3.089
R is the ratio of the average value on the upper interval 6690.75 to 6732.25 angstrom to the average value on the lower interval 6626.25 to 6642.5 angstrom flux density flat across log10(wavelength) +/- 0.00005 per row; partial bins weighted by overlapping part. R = 1.2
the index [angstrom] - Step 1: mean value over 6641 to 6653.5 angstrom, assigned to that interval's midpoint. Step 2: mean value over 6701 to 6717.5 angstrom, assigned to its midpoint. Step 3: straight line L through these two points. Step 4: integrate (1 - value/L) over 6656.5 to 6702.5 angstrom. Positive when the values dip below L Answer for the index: 1.8 angstrom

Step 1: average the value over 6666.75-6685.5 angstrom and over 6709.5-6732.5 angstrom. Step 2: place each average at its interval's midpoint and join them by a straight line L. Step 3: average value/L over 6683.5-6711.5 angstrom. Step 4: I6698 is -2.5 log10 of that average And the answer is 0.07 mag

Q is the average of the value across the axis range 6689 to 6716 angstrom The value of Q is 3.58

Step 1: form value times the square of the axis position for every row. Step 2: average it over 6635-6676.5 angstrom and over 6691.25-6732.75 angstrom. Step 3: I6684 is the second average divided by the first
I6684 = 1.17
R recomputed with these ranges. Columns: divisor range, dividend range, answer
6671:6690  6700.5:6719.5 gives 1.12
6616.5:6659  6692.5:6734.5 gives 1.14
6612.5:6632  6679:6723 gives 1.03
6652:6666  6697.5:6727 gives 1.05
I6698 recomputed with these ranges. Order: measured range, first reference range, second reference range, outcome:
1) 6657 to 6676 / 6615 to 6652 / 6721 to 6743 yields 0.054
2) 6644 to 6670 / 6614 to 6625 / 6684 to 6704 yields 0.029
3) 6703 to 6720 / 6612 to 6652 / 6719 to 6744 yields -0.026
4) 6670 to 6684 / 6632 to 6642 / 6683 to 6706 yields 0.010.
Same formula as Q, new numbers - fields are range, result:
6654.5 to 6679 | 3.38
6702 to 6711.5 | 3.38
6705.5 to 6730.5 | 3.83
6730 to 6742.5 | 3.9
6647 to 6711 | 3.45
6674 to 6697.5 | 3.4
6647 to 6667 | 3.51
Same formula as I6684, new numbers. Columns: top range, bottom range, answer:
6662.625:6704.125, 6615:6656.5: 1.02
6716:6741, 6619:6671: 1.21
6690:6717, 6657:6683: 1.11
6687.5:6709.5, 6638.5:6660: 1.03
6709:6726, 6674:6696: 1.12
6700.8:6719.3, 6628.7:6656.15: 1.16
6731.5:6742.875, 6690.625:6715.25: 1.03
